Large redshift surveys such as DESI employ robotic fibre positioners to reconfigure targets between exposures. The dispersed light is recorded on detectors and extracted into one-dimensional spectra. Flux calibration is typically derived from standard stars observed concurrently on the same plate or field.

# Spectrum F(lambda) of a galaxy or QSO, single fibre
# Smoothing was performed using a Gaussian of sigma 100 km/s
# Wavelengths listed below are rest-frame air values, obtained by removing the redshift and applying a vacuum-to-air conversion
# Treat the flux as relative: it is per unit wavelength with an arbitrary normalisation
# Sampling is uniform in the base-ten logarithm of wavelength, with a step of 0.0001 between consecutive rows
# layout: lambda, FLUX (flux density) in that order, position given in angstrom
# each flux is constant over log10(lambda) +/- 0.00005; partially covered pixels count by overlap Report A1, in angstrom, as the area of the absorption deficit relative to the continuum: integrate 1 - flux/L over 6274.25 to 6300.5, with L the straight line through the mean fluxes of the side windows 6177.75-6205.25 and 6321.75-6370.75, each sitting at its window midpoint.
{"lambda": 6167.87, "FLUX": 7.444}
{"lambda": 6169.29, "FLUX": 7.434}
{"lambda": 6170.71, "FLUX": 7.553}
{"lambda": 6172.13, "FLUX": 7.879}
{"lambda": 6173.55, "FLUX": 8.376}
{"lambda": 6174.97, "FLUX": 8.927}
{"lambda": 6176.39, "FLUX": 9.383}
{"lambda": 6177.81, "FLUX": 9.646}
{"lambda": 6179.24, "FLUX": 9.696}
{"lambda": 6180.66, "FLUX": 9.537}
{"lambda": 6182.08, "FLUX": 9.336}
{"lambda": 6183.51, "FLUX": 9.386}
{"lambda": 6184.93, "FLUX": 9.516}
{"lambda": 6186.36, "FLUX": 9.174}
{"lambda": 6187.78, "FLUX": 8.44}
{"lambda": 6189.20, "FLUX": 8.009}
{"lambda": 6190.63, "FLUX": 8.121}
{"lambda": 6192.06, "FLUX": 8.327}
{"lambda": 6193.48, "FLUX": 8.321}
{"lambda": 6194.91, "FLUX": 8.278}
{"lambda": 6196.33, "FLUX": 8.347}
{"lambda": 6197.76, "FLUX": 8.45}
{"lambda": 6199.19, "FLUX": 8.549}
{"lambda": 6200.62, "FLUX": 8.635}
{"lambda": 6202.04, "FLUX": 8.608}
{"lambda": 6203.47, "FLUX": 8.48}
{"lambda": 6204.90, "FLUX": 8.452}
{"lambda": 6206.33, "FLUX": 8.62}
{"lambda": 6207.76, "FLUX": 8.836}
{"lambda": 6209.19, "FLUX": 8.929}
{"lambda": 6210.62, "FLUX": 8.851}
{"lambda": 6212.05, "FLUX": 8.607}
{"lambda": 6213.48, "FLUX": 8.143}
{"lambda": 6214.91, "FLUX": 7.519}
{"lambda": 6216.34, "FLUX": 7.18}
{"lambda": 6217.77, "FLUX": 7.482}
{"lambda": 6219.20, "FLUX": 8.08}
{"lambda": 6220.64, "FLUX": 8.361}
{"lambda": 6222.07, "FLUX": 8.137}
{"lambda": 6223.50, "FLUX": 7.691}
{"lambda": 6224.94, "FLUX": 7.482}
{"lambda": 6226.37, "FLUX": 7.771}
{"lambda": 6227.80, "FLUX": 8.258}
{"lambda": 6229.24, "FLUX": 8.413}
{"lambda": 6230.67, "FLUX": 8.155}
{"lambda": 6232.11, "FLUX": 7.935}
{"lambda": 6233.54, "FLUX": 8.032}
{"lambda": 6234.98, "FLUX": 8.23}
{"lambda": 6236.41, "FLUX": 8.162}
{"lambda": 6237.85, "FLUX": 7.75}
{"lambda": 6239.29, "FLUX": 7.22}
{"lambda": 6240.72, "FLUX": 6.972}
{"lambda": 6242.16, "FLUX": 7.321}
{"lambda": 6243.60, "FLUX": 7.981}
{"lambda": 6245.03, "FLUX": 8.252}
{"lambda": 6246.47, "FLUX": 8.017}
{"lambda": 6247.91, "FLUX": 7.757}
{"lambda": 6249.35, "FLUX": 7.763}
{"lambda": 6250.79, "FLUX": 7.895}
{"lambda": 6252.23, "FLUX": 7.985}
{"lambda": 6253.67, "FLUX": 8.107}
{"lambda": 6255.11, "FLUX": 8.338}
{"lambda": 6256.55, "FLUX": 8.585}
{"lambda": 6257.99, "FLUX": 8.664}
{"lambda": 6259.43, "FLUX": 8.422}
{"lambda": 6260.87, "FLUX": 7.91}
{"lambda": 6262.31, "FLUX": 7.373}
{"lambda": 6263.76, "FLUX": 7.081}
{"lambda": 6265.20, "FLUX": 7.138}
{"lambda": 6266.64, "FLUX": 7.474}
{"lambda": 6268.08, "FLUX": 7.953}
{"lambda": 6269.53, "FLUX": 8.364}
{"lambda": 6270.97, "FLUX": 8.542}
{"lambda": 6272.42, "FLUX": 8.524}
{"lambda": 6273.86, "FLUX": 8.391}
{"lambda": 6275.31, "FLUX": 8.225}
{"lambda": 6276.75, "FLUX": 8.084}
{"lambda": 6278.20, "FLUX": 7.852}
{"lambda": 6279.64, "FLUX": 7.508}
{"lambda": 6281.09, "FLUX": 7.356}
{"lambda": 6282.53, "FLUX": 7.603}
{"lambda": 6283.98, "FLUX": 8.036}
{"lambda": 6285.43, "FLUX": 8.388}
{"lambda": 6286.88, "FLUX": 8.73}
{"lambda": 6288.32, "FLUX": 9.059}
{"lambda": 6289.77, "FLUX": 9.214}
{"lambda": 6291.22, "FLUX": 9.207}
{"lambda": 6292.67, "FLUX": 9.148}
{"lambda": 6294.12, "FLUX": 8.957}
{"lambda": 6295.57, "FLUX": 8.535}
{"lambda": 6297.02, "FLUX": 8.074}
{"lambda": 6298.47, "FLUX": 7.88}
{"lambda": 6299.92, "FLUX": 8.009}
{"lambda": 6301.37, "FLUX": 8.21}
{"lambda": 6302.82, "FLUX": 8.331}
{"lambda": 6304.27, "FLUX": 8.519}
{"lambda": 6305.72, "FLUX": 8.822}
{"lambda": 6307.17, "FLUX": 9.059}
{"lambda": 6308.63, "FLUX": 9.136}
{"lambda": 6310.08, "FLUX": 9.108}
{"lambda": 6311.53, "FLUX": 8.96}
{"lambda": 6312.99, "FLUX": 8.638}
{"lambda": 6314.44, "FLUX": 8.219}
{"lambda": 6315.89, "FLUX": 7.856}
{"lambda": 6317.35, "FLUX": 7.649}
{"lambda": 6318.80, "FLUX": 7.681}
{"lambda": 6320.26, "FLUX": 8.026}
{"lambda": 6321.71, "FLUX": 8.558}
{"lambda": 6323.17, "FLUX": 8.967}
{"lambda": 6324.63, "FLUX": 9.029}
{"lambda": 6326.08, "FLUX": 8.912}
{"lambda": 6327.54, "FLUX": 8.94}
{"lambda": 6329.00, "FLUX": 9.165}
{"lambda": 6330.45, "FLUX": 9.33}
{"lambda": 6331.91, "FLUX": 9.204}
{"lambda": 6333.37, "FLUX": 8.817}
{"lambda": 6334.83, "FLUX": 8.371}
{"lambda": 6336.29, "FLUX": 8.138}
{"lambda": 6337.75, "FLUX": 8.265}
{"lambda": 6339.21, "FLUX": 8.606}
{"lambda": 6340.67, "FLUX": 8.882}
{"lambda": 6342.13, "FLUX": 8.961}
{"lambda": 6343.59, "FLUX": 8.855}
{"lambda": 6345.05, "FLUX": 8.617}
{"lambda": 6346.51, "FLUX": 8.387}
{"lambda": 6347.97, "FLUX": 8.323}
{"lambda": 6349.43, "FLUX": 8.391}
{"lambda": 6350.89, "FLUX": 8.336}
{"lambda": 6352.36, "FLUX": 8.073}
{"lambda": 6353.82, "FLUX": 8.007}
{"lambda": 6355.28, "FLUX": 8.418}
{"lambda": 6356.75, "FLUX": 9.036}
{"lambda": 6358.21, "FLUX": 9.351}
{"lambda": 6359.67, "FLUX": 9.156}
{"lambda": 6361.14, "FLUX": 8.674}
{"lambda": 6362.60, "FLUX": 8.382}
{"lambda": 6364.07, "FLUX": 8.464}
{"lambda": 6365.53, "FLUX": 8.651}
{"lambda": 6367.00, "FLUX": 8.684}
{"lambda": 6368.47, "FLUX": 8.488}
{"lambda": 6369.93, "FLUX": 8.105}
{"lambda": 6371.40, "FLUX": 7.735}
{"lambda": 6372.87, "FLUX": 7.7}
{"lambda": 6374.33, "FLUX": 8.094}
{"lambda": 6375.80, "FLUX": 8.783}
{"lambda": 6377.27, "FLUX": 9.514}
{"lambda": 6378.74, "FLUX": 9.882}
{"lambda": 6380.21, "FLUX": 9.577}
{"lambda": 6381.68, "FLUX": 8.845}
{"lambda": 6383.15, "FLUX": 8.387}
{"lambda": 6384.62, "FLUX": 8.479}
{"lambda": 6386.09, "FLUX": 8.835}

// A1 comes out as 1.1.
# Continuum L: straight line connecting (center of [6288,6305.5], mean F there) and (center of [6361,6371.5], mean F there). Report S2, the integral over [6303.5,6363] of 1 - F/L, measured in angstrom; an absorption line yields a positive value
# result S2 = -0.9 angstrom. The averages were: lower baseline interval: 8.59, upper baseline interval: 8.42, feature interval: 8.63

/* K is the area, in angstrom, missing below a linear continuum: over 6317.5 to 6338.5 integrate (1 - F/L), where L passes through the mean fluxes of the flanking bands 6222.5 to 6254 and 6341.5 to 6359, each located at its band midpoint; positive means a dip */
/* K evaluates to -0.5 angstrom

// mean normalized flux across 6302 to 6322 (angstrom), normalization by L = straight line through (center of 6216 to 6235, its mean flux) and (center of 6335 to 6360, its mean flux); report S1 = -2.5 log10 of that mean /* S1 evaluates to -0.01 mag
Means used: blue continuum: 7.95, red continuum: 8.56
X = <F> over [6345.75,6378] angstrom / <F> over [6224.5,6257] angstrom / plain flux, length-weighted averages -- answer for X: 1.07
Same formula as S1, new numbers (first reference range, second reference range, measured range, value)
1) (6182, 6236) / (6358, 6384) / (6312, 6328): 0.021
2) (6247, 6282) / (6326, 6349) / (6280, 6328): -0.016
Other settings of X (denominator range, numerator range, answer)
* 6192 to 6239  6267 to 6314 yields 1.03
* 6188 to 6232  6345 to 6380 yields 1.04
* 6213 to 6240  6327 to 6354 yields 1.09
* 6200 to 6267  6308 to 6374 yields 1.07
